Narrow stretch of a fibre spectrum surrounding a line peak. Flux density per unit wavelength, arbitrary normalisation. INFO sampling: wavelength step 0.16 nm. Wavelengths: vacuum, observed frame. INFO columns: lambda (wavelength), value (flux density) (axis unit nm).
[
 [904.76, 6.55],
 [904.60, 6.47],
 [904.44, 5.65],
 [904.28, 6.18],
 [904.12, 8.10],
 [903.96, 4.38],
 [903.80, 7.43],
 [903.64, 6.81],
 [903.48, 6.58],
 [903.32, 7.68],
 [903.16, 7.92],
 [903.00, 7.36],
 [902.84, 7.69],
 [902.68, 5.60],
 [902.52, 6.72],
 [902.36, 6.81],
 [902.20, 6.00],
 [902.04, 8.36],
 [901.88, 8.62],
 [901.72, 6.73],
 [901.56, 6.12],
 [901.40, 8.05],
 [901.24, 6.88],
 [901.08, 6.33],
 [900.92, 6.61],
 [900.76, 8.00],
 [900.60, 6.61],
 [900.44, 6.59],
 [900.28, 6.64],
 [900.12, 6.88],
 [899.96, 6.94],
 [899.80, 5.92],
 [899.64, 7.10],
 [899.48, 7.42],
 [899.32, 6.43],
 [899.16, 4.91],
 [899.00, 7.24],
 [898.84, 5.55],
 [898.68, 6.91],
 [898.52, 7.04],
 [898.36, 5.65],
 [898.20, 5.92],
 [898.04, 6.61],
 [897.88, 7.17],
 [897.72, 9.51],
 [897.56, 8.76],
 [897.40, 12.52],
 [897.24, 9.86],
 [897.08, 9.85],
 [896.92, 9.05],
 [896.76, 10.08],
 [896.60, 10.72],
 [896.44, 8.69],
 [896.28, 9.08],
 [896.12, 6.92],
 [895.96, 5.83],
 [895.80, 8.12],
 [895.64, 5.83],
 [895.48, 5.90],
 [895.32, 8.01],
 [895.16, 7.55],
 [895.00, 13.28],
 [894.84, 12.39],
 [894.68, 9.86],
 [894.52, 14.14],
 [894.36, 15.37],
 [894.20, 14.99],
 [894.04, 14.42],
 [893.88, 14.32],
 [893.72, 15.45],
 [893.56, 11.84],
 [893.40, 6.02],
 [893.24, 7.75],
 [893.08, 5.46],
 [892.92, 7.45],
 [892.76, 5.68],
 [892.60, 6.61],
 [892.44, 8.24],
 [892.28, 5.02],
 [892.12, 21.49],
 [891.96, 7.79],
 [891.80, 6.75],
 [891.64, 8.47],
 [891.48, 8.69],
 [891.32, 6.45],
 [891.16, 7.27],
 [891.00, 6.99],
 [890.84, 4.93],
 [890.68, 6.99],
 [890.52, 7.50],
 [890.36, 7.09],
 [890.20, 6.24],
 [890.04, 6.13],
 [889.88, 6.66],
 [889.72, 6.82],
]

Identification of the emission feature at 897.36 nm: [N II] 6583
